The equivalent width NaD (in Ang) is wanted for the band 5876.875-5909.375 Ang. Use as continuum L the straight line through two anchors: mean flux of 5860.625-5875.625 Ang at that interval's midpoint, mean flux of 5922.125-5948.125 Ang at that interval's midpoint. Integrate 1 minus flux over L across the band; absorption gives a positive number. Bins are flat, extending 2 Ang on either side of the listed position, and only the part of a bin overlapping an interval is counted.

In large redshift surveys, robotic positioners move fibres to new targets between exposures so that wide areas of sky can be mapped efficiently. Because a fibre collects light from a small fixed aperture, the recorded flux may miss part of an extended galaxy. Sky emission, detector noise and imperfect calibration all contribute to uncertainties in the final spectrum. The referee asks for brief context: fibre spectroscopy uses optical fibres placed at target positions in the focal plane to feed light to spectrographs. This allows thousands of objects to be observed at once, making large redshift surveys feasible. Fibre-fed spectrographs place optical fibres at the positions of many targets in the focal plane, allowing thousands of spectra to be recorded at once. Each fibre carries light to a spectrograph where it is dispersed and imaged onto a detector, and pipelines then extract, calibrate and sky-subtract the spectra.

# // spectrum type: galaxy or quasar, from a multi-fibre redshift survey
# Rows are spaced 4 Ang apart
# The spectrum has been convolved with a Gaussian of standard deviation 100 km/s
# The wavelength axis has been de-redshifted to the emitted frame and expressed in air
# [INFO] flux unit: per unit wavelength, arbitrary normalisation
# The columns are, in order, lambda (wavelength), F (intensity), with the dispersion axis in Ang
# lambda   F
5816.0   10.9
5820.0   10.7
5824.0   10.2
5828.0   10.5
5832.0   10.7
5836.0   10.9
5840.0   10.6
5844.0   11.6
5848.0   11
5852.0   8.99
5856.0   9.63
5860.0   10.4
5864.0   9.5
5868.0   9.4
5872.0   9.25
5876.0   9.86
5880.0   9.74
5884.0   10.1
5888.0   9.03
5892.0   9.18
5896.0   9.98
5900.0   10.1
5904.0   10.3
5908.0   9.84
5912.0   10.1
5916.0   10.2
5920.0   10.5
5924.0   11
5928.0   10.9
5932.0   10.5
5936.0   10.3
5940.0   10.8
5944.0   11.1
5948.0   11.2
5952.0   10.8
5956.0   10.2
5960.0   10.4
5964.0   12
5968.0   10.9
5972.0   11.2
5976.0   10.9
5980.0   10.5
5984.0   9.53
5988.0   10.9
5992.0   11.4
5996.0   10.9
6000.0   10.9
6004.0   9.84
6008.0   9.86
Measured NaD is 0.7 Ang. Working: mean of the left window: 9.53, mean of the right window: 10.8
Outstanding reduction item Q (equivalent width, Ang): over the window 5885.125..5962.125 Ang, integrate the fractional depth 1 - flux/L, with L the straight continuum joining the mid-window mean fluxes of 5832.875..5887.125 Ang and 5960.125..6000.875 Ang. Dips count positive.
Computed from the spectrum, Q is 1.2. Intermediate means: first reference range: 10.1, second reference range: 10.9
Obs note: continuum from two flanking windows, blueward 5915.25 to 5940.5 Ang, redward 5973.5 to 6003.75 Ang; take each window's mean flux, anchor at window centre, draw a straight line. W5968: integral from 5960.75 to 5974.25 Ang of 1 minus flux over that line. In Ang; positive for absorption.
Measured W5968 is -0.8 Ang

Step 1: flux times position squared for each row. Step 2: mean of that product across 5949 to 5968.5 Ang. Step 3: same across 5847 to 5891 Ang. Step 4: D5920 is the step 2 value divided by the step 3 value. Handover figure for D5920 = 1.2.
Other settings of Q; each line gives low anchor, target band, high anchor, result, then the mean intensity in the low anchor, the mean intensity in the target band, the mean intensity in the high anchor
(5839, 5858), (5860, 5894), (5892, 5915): 2.03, 10.4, 9.56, 9.99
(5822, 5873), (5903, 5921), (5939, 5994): 0.68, 10.2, 10.2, 10.8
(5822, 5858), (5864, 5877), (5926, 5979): 1.34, 10.5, 9.48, 10.9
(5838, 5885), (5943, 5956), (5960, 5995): -0.28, 10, 10.9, 10.9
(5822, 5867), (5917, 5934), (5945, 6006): -0.13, 10.3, 10.7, 10.8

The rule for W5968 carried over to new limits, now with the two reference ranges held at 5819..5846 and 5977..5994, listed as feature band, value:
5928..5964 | -0.4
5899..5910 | 0.6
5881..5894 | 1.5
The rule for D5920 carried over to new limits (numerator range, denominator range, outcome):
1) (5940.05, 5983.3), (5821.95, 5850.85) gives 1.06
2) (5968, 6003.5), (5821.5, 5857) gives 1.08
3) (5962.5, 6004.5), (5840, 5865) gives 1.11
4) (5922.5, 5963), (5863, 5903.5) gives 1.14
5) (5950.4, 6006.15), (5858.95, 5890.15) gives 1.15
